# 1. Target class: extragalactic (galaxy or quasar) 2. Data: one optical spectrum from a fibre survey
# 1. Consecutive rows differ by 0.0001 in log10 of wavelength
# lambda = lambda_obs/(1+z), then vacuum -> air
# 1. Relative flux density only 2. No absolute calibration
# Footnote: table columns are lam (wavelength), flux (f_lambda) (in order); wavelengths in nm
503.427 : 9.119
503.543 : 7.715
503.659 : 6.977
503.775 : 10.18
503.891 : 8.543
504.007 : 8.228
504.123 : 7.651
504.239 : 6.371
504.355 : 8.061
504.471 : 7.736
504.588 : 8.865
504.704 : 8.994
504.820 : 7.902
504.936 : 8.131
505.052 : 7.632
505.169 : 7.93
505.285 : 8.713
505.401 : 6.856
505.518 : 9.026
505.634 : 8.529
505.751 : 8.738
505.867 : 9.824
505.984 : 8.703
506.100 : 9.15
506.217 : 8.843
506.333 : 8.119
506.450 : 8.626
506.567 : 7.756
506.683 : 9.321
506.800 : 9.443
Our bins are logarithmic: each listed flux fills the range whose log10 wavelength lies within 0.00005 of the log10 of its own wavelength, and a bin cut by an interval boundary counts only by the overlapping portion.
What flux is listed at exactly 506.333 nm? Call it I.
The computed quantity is 8.119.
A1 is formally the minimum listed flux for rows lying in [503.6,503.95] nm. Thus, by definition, 6.977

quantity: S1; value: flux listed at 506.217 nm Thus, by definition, 8.843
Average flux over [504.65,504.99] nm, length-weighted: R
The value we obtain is 8.35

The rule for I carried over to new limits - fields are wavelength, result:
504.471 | 7.736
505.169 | 7.93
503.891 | 8.543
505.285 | 8.713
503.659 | 6.977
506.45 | 8.626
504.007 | 8.228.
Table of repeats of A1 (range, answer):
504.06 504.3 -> 6.371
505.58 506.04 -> 8.529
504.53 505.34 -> 7.632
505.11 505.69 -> 6.856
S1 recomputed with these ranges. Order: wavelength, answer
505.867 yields 9.824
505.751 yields 8.738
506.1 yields 9.15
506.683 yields 9.321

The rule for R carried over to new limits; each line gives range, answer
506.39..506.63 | 8.21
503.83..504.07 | 8.4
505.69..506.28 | 9.04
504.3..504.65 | 8.22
